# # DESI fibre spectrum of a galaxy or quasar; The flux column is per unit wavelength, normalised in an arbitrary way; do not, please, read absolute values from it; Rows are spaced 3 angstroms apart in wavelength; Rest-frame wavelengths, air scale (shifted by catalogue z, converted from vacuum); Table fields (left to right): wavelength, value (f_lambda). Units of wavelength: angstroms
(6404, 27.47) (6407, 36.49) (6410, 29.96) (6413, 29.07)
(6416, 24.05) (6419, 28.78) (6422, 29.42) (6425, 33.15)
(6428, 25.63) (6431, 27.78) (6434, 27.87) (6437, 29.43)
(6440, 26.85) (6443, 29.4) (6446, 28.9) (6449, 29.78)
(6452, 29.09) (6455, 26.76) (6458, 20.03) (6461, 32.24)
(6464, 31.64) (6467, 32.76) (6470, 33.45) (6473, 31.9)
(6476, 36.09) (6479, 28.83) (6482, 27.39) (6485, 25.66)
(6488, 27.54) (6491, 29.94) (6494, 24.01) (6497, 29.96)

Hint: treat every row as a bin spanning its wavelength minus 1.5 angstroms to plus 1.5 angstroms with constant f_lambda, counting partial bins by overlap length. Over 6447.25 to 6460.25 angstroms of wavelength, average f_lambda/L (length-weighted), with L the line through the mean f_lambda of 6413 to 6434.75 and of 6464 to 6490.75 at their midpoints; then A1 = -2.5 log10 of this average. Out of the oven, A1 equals 0.10 mag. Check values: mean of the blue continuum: 28.2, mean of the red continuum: 30.5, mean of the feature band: 26.8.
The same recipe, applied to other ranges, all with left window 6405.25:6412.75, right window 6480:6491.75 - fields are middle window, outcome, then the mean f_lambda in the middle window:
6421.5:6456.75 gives 0.069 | 28.6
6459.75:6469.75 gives -0.125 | 32.4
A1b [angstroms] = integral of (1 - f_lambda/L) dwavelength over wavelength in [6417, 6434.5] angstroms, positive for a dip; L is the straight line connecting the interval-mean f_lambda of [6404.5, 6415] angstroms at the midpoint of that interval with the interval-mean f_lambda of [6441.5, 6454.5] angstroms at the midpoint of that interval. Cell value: 0.9 angstroms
